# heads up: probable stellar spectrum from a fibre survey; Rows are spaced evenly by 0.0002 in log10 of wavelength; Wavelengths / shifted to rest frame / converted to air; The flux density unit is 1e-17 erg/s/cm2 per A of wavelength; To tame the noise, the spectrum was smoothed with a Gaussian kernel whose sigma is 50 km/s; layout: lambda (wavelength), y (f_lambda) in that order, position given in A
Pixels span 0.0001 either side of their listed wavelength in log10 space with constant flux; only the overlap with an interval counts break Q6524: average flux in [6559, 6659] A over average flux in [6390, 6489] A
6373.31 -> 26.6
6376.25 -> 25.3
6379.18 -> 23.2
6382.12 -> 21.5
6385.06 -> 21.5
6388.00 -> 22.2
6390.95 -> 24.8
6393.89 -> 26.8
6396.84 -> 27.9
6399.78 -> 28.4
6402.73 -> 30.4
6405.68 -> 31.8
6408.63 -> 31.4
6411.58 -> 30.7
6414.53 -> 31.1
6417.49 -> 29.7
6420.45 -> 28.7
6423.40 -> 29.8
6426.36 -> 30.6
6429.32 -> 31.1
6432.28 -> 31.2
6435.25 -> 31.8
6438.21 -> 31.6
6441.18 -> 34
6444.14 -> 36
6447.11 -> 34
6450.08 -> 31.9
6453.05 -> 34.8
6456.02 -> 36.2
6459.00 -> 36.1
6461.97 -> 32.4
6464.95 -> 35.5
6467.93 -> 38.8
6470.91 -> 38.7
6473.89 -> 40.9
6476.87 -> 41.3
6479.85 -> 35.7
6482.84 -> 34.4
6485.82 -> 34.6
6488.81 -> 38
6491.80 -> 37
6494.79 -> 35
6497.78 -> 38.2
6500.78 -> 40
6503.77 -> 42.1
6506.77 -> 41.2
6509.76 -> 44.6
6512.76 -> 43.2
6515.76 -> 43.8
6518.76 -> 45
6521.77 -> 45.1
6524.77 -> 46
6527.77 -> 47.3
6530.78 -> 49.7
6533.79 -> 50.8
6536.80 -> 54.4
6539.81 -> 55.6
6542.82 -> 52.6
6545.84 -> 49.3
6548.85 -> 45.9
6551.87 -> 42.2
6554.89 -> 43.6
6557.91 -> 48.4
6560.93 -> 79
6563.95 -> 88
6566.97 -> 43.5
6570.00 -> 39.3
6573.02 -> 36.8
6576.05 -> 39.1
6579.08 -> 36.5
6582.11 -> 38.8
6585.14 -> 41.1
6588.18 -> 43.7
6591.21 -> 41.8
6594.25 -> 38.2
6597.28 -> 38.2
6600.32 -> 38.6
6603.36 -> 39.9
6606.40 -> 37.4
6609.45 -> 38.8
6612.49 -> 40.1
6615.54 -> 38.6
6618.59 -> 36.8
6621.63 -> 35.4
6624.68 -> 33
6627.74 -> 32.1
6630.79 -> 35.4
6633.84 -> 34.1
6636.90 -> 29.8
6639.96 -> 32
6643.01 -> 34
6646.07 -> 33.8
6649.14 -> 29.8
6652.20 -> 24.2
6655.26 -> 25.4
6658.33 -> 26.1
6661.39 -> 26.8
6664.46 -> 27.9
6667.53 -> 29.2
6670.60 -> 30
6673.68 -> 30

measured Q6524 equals 1.2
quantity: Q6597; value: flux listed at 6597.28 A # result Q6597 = 38.2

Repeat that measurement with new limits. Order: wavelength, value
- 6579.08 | 36.5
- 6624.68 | 33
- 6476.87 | 41.3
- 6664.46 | 27.9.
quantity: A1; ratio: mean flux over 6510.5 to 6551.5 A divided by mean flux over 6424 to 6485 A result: 1.38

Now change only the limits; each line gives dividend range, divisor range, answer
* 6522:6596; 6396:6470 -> 1.48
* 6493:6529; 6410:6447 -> 1.35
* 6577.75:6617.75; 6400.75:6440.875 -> 1.28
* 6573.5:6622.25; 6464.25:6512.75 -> 1.01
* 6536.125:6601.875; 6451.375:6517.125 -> 1.23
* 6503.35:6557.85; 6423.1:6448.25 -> 1.45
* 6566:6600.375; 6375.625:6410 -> 1.51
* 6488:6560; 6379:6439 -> 1.59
